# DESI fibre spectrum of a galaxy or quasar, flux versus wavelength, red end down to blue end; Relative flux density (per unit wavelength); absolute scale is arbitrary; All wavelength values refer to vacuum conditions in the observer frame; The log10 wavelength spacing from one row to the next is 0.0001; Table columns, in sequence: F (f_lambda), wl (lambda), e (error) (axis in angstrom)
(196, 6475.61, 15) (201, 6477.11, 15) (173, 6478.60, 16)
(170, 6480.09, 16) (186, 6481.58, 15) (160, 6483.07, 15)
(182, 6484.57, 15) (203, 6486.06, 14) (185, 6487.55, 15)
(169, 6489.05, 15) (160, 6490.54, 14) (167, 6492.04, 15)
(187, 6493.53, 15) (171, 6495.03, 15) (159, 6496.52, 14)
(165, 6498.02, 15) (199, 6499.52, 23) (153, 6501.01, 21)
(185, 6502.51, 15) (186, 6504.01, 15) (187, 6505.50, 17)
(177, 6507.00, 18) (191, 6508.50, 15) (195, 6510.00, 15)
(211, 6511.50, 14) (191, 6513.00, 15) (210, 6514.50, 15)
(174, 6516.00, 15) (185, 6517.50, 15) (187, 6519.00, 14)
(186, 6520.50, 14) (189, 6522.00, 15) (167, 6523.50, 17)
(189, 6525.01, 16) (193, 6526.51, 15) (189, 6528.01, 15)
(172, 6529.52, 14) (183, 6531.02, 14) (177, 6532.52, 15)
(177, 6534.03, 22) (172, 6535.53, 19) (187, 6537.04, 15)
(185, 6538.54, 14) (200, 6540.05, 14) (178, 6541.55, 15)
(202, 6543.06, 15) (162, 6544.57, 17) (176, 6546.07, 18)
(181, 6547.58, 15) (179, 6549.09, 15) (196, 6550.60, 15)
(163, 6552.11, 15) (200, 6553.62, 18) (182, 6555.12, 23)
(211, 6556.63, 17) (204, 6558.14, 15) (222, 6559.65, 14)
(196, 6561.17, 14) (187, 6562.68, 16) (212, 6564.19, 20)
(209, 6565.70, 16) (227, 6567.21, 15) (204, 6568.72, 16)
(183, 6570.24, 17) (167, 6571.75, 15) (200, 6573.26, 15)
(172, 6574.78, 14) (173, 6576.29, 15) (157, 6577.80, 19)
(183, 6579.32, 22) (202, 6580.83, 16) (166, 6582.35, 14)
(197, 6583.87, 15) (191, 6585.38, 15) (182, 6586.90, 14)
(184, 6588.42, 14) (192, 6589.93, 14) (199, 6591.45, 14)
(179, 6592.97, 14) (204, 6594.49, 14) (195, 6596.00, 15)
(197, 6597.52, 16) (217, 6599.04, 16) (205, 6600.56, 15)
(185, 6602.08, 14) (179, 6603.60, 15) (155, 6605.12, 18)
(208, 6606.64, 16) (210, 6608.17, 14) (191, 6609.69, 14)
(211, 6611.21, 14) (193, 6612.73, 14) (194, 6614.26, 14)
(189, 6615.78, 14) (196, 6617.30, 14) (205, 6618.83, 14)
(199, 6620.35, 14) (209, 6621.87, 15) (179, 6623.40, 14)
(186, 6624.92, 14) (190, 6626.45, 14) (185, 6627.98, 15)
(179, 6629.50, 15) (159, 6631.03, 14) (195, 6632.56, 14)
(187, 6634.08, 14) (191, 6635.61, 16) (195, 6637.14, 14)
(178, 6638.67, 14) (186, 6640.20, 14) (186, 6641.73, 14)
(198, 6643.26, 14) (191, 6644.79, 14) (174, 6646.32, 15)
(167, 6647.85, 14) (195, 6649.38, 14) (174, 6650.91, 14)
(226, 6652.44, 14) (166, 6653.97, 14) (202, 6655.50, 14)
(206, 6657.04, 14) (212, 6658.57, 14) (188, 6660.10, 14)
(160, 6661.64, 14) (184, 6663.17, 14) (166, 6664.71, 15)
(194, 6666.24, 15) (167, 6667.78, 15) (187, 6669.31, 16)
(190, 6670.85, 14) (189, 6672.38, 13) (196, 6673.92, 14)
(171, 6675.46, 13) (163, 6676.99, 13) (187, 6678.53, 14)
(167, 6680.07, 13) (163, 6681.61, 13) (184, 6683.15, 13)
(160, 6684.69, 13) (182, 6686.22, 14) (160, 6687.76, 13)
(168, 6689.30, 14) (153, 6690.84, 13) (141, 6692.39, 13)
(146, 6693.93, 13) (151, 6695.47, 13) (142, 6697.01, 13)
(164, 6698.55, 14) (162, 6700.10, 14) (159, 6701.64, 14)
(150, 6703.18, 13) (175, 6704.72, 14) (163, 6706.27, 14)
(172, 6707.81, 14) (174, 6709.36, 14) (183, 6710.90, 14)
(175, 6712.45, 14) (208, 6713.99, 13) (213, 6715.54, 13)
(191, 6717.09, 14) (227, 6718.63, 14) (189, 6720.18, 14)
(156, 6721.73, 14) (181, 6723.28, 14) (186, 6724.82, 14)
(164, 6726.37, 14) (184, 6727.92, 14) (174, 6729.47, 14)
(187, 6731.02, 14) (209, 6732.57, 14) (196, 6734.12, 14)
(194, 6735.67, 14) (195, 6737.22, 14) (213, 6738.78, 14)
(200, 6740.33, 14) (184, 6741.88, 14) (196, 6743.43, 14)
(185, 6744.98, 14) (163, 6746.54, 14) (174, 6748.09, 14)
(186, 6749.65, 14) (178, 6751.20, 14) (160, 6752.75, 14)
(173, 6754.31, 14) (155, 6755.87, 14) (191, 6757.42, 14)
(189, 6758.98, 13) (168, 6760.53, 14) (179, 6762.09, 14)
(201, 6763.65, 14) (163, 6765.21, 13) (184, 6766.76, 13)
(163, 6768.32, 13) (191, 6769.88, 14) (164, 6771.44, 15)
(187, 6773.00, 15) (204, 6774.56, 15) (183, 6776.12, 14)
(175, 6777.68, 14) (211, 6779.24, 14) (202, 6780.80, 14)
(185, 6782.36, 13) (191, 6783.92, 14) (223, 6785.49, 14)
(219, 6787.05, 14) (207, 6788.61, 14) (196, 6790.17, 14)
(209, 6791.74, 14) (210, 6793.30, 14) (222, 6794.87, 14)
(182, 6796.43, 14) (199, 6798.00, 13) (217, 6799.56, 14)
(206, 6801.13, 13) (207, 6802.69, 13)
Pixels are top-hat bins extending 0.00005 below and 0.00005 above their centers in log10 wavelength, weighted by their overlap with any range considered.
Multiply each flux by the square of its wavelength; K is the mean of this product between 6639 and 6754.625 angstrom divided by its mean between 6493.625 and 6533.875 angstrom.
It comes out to 1.04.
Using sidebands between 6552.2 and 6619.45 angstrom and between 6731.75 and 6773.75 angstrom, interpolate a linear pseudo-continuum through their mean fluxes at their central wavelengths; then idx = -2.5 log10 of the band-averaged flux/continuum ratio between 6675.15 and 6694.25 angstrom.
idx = 0.13 mag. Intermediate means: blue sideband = 193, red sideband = 183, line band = 165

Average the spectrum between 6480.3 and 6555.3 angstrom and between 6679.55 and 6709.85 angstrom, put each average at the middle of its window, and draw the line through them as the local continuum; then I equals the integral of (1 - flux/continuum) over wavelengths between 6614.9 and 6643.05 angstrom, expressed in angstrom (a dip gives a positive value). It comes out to -3.2 angstrom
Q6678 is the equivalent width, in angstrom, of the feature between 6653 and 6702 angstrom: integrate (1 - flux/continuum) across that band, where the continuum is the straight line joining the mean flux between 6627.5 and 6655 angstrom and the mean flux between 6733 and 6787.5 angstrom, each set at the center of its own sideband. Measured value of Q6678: 3.3 angstrom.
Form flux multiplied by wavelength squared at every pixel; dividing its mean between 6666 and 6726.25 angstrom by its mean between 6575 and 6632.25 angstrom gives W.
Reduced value 0.94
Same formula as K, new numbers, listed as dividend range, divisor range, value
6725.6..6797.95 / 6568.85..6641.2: 1.05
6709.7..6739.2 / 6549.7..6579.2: 1.04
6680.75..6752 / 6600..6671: 0.96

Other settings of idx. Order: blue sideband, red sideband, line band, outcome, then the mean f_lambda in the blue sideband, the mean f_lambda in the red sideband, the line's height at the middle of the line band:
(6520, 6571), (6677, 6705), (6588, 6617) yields -0.09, 189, 162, 179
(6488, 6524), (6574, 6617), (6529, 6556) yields 0.02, 181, 190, 185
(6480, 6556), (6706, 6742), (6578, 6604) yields -0.04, 182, 189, 184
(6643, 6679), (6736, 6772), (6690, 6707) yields 0.18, 185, 181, 184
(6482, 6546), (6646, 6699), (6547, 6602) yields -0.07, 182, 176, 180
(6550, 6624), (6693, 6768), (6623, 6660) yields 0.00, 193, 179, 188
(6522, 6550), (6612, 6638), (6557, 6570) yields -0.12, 182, 190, 184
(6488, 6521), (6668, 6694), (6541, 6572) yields -0.08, 182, 172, 179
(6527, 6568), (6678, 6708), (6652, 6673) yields -0.12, 190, 162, 168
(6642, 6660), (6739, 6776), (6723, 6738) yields -0.02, 192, 180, 183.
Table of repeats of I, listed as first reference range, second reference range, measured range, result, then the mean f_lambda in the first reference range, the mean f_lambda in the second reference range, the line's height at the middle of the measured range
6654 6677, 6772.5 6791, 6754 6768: 1.3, 185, 199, 196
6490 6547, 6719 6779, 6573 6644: -2.8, 182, 183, 182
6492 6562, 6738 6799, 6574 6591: 0.4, 185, 189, 186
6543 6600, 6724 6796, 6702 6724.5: 0.8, 191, 189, 189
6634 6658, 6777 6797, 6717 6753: 2.0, 189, 203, 198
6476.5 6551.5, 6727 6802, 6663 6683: 0.9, 182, 190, 187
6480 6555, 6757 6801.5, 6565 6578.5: -0.3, 182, 194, 185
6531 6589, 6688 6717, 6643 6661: -1.7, 188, 167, 174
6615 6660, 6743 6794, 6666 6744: 4.2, 190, 187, 188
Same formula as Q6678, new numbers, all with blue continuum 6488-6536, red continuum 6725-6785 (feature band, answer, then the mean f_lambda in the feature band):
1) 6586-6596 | -0.4 angstrom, 190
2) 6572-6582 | 0.1 angstrom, 180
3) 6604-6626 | -1.4 angstrom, 194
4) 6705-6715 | 0.2 angstrom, 180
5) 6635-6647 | -0.3 angstrom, 187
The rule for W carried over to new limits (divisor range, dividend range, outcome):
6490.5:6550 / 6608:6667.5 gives 1.08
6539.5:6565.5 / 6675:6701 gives 0.88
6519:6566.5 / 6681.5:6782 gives 1.01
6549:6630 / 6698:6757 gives 0.98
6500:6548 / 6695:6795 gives 1.07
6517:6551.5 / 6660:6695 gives 0.98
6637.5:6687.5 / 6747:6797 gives 1.06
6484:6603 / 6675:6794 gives 1.03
